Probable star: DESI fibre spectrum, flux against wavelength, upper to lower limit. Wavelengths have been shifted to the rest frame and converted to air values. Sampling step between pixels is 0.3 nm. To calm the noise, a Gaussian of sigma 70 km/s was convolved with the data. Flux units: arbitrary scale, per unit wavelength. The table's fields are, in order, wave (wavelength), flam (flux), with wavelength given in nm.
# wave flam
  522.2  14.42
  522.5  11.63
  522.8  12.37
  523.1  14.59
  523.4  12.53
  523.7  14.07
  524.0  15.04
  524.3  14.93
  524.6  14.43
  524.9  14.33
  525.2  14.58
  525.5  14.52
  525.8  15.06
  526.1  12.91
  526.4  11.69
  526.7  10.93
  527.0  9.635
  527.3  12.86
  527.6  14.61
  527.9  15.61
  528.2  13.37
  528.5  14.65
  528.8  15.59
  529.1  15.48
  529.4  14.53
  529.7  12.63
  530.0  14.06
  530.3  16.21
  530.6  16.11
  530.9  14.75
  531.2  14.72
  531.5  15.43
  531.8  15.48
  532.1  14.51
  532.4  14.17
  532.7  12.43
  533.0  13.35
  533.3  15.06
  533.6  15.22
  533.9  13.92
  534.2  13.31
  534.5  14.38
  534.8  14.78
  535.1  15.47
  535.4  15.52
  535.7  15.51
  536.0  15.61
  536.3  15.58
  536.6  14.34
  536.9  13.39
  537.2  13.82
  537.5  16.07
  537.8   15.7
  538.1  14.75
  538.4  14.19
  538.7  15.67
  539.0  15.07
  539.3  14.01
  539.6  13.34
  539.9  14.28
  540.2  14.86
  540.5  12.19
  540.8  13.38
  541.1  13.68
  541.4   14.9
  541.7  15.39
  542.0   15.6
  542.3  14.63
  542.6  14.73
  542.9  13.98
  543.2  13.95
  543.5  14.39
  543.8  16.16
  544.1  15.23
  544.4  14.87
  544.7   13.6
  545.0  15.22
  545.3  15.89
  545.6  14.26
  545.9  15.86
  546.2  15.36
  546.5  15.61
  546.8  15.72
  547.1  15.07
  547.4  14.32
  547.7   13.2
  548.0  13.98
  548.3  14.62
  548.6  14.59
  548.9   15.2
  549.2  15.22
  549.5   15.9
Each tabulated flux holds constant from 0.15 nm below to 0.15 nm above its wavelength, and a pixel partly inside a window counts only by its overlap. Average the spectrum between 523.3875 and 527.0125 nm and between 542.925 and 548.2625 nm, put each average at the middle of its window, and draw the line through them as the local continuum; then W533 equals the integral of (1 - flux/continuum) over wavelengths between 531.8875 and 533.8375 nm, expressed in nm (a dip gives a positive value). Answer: -0.01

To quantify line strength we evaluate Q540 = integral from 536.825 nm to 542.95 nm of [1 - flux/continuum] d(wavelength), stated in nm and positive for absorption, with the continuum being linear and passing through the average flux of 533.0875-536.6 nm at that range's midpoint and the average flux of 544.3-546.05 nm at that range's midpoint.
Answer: 0.18 nm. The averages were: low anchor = 14.9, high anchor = 15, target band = 14.5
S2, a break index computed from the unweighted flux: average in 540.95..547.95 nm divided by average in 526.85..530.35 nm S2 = 1.06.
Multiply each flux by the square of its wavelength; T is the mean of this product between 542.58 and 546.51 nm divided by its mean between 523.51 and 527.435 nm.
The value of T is 1.19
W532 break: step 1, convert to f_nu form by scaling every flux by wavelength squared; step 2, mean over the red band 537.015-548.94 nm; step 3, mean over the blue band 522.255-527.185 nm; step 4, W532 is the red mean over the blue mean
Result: 1.2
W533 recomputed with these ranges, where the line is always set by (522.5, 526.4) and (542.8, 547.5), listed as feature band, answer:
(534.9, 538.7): -0.121 nm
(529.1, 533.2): -0.077 nm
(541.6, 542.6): -0.020 nm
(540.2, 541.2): 0.097 nm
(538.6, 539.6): 0.002 nm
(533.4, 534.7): 0.014 nm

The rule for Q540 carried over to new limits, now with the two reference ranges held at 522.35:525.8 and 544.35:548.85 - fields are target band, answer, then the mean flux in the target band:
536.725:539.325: -0.050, 14.8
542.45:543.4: 0.029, 14.2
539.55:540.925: 0.089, 13.6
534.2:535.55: -0.044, 14.8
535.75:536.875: -0.045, 15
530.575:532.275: -0.101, 15.1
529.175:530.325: -0.004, 14.2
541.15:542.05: -0.028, 15.1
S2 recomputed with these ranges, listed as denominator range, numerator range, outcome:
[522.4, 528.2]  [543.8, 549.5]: 1.11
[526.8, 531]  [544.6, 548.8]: 1.04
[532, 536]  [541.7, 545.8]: 1.03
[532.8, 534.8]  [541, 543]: 1.04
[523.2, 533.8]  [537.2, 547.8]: 1.04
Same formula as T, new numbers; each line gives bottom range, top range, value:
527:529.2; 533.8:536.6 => 1.07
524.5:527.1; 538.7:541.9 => 1.14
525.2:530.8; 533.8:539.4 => 1.10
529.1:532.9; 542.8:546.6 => 1.08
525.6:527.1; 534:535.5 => 1.24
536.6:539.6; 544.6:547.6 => 1.06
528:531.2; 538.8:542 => 1.00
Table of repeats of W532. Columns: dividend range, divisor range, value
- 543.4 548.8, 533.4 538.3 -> 1.04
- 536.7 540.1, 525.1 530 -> 1.11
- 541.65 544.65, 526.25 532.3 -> 1.10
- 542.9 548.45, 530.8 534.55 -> 1.08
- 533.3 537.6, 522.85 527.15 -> 1.14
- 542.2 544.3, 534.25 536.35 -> 1.00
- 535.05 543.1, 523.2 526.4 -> 1.09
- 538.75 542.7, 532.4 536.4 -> 1.01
